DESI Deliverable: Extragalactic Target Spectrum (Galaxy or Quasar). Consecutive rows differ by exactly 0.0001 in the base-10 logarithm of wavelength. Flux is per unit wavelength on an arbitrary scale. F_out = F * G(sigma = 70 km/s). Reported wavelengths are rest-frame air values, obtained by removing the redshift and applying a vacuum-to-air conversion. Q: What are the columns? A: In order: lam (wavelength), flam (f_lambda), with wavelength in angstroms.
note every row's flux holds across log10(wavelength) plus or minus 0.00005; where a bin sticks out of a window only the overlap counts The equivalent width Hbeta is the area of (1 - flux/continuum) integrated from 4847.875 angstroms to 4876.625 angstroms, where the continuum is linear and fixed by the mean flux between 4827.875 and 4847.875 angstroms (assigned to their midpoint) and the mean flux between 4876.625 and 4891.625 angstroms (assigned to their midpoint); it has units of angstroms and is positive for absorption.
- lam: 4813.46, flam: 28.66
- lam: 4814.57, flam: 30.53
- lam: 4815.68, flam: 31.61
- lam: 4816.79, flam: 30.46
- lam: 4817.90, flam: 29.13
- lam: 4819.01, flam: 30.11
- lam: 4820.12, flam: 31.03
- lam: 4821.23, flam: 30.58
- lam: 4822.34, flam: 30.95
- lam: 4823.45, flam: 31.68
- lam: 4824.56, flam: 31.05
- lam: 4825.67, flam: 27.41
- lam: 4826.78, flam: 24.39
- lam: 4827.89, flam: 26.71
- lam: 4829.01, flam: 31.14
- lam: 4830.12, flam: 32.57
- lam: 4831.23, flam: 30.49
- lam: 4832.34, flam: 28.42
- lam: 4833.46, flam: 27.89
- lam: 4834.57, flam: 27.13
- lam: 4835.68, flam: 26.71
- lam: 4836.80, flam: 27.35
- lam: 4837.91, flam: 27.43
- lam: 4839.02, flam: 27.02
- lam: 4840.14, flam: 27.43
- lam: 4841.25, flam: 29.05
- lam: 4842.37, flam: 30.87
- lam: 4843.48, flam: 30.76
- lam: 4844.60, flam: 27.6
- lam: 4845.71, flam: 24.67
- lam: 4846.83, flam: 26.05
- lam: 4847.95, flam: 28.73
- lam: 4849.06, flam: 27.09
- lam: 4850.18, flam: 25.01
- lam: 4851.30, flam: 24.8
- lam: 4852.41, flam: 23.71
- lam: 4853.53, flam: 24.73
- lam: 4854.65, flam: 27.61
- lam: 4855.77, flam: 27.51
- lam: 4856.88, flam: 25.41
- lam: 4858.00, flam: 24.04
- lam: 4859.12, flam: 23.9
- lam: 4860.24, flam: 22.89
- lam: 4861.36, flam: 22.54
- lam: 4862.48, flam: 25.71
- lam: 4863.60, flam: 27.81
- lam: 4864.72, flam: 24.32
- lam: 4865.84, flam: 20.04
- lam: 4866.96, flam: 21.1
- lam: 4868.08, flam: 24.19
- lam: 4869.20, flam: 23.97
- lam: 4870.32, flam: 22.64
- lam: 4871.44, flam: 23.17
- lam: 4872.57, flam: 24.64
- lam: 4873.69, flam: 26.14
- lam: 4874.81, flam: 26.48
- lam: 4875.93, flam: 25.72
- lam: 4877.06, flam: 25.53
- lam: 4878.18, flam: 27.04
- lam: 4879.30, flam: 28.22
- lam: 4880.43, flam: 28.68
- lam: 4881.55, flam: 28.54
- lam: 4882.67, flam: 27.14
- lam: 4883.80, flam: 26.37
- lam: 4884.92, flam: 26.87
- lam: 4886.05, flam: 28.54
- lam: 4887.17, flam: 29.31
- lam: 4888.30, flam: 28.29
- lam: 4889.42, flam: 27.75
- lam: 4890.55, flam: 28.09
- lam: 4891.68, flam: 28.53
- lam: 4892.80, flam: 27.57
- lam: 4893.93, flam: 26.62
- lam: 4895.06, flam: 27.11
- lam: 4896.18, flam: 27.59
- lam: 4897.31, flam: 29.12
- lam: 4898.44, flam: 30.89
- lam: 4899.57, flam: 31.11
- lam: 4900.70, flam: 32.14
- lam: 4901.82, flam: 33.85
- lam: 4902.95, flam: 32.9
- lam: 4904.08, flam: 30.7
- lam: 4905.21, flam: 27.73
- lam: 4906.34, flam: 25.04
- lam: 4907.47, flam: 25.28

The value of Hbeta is 3.4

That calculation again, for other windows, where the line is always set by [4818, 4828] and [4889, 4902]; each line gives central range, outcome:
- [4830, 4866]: 3.36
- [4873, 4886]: 0.96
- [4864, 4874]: 2.00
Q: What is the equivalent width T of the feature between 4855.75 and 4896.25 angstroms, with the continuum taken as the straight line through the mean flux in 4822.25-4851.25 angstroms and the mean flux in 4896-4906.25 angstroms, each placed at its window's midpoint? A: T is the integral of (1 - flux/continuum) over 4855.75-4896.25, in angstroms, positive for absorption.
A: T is 5.1 angstroms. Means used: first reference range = 28.2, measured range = 25.9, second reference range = 30.5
